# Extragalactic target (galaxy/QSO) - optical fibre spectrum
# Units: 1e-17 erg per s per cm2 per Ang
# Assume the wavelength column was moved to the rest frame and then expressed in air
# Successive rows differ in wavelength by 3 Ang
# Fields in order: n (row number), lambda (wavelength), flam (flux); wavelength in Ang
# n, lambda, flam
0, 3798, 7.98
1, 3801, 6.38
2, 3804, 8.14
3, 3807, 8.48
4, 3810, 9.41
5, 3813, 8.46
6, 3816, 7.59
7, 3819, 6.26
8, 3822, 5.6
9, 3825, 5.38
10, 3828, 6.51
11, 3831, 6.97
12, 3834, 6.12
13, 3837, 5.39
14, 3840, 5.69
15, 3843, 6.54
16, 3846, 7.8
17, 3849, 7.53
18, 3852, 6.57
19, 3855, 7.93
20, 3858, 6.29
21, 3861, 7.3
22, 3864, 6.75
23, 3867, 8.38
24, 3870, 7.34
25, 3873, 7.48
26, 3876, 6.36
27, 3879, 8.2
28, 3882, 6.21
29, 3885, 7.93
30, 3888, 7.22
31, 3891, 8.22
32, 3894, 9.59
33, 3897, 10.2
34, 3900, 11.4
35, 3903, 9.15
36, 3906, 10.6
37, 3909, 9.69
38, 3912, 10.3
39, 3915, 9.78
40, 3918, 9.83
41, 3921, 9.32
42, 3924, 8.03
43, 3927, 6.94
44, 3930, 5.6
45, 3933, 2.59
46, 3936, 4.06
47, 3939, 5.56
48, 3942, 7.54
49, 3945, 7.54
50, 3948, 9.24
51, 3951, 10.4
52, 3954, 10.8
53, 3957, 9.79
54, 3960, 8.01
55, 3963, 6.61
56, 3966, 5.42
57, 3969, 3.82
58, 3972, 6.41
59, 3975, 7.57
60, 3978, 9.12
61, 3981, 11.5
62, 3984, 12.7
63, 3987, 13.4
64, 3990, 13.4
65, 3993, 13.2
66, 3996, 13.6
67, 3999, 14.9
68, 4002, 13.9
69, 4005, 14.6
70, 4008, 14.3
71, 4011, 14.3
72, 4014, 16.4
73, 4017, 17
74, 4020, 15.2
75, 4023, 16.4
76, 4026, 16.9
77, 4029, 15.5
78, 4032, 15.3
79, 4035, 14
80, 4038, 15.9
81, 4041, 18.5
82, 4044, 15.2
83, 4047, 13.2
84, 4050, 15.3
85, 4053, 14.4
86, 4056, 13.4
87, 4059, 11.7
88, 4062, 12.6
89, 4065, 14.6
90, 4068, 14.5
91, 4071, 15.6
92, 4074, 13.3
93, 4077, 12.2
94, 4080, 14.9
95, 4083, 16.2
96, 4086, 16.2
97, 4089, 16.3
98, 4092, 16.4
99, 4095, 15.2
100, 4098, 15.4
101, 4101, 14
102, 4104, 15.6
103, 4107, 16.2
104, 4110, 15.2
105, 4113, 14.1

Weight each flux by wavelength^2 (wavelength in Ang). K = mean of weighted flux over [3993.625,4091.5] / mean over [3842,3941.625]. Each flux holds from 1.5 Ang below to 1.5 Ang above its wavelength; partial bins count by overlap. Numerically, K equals 2.1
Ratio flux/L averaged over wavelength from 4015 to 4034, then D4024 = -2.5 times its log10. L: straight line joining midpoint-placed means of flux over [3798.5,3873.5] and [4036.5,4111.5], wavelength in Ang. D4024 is -0.21 mag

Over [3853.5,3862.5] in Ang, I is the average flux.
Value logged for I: 7.17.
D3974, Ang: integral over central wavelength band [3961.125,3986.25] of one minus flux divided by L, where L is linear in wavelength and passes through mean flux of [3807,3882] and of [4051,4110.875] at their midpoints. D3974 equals 7.2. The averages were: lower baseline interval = 7.01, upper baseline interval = 14.7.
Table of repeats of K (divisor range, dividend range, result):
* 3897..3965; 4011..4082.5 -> 1.89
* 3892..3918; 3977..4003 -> 1.34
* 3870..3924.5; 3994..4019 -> 1.77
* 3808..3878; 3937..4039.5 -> 1.82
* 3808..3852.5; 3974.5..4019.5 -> 2.16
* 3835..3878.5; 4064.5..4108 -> 2.43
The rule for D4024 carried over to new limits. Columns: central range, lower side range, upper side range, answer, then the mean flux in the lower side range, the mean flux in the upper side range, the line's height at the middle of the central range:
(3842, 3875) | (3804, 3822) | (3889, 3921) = 0.210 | 7.85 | 9.81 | 8.82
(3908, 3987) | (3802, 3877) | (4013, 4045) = 0.436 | 7.05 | 16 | 12.2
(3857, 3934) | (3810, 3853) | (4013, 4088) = 0.116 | 6.7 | 15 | 9.12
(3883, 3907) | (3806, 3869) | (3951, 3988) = -0.183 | 6.99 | 8.77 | 7.76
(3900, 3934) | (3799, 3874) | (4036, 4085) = 0.128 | 7.05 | 14.5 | 9.72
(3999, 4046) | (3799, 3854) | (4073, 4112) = -0.191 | 6.95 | 15.2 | 13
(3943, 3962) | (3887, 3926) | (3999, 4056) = 0.262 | 9.48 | 15.3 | 11.7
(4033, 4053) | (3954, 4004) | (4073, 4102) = -0.168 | 10.3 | 15.1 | 13.1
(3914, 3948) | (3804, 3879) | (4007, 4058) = 0.471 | 7.05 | 15.3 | 10.9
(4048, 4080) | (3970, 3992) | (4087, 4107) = 0.023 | 10.5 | 15.6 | 14.1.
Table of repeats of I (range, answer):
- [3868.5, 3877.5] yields 7.06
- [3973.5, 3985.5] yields 10.2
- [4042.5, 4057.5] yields 14.3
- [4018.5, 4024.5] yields 15.8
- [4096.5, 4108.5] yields 15.3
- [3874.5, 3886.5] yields 7.17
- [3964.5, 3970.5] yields 4.62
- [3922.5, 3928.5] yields 7.48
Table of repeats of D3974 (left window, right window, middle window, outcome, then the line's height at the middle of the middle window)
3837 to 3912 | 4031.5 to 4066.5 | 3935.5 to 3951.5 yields 4.8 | 10.5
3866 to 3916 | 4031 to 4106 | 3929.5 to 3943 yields 7.0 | 10.3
